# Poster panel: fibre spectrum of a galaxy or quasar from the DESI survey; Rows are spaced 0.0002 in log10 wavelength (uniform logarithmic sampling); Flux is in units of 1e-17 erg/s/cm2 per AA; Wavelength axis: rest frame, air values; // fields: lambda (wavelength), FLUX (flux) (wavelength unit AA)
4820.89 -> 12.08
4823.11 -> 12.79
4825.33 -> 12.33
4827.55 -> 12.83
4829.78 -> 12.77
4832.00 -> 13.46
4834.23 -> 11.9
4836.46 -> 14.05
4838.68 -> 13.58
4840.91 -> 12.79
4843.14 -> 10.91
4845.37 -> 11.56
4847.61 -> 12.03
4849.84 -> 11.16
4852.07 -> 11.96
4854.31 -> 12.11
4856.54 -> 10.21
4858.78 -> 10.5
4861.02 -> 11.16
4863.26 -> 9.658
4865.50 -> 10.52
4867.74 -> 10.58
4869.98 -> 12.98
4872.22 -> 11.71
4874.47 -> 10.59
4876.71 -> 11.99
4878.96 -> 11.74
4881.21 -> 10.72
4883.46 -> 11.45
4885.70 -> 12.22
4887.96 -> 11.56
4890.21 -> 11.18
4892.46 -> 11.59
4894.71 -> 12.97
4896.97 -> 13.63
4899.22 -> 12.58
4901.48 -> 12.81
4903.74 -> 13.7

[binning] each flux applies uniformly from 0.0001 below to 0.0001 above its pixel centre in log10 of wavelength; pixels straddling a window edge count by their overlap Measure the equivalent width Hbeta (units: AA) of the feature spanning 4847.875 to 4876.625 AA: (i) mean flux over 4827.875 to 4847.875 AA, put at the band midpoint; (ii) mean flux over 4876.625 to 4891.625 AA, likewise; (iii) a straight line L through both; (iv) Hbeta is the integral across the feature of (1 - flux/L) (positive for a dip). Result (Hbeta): 2.1 AA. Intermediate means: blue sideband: 12.6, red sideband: 11.5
